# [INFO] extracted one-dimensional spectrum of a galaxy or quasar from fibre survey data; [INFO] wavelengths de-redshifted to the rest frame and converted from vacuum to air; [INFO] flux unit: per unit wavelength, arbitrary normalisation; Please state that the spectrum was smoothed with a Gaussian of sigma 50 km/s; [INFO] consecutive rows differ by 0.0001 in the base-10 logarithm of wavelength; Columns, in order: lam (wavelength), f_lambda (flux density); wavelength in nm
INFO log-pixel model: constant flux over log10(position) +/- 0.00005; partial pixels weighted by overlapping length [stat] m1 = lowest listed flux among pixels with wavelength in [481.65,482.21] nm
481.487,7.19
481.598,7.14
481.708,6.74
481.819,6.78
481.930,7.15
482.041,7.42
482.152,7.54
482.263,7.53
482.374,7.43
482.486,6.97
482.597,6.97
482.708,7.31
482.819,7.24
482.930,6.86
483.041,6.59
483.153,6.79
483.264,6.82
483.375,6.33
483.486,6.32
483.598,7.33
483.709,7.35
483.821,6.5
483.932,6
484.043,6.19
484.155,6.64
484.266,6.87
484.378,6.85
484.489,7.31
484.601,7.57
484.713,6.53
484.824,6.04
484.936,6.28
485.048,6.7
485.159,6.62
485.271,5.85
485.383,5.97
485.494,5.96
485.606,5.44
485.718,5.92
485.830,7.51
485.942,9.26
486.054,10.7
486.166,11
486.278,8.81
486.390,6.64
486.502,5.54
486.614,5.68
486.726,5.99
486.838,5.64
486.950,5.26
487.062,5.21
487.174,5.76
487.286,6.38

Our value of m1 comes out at 6.74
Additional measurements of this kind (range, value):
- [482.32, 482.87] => 6.97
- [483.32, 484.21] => 6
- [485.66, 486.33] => 5.92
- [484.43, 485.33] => 5.85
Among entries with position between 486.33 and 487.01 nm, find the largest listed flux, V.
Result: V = 6.64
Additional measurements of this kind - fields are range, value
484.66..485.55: 6.7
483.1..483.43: 6.82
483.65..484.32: 7.35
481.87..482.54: 7.54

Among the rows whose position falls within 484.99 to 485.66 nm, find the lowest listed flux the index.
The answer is 5.44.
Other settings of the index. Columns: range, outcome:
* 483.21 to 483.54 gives 6.32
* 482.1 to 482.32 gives 7.53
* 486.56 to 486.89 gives 5.64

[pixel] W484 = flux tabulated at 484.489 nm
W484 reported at 7.31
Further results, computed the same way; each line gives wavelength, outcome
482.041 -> 7.42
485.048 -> 6.7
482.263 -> 7.53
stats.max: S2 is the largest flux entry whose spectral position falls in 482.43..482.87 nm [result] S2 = 7.31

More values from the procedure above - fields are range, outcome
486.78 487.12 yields 5.64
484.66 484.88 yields 6.53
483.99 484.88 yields 7.57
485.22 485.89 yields 7.51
